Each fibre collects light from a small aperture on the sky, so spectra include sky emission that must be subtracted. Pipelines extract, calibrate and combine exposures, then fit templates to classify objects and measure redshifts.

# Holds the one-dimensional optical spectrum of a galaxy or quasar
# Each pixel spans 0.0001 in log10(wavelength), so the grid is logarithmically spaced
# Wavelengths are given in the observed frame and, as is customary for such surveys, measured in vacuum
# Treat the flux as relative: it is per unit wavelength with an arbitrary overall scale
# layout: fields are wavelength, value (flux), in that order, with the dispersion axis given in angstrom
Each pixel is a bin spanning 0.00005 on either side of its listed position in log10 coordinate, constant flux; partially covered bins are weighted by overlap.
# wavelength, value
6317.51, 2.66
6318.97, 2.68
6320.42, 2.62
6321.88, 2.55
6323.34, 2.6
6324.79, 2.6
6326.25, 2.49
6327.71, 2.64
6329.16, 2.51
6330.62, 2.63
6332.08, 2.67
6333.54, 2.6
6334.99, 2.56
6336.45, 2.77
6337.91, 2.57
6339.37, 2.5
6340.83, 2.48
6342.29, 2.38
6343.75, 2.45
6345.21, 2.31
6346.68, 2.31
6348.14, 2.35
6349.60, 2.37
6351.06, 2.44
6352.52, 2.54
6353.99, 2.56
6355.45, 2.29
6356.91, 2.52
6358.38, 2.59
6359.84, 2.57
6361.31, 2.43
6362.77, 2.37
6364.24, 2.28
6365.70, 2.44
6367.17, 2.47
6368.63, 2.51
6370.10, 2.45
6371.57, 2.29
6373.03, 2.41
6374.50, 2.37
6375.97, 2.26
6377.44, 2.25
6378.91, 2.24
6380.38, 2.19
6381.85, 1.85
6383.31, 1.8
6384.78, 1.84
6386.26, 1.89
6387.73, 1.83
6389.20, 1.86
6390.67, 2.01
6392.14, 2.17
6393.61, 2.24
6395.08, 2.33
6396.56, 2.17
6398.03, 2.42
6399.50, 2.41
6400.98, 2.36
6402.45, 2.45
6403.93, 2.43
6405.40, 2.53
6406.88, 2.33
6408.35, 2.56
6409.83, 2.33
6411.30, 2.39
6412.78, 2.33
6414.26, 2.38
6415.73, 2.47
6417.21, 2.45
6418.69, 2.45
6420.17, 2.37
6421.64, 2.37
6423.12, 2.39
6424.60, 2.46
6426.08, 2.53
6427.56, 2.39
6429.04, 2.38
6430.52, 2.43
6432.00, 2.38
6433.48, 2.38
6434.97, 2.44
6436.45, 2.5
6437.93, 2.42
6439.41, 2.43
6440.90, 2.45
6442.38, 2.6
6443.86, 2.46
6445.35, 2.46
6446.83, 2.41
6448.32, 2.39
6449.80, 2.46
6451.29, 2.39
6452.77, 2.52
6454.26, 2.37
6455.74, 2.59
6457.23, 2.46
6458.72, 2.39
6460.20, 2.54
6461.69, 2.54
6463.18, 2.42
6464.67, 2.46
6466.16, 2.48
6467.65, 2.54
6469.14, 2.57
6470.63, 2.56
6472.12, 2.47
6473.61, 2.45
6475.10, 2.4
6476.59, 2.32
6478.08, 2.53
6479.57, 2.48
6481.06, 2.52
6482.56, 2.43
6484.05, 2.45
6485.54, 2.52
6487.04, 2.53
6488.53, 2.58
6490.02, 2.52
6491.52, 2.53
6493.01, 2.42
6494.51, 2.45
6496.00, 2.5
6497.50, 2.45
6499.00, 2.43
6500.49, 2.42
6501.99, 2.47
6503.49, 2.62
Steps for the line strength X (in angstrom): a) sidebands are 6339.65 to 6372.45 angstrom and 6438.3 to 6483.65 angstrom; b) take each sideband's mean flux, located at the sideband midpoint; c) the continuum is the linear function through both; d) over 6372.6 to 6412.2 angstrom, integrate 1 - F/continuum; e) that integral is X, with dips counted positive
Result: 3.6 angstrom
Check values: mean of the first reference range 2.43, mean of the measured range 2.22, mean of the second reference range 2.47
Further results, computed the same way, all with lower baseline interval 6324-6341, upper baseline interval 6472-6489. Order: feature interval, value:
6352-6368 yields 0.7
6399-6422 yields 1.0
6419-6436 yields 0.7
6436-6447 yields 0.2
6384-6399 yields 2.7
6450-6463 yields 0.1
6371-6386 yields 2.4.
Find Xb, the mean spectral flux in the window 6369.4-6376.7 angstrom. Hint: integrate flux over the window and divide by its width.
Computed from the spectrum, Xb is 2.36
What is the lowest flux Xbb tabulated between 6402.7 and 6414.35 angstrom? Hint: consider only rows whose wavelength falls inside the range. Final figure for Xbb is 2.33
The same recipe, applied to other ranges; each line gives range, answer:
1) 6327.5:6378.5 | 2.25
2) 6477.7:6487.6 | 2.43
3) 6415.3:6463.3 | 2.37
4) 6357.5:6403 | 1.8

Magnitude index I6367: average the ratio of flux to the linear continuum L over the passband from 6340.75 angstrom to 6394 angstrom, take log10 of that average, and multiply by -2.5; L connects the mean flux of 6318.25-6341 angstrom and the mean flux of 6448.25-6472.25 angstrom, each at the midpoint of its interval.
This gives 0.13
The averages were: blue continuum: 2.59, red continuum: 2.48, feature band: 2.28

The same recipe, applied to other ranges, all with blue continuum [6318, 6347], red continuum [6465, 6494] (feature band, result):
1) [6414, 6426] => 0.038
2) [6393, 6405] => 0.073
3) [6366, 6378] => 0.068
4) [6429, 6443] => 0.028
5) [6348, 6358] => 0.040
